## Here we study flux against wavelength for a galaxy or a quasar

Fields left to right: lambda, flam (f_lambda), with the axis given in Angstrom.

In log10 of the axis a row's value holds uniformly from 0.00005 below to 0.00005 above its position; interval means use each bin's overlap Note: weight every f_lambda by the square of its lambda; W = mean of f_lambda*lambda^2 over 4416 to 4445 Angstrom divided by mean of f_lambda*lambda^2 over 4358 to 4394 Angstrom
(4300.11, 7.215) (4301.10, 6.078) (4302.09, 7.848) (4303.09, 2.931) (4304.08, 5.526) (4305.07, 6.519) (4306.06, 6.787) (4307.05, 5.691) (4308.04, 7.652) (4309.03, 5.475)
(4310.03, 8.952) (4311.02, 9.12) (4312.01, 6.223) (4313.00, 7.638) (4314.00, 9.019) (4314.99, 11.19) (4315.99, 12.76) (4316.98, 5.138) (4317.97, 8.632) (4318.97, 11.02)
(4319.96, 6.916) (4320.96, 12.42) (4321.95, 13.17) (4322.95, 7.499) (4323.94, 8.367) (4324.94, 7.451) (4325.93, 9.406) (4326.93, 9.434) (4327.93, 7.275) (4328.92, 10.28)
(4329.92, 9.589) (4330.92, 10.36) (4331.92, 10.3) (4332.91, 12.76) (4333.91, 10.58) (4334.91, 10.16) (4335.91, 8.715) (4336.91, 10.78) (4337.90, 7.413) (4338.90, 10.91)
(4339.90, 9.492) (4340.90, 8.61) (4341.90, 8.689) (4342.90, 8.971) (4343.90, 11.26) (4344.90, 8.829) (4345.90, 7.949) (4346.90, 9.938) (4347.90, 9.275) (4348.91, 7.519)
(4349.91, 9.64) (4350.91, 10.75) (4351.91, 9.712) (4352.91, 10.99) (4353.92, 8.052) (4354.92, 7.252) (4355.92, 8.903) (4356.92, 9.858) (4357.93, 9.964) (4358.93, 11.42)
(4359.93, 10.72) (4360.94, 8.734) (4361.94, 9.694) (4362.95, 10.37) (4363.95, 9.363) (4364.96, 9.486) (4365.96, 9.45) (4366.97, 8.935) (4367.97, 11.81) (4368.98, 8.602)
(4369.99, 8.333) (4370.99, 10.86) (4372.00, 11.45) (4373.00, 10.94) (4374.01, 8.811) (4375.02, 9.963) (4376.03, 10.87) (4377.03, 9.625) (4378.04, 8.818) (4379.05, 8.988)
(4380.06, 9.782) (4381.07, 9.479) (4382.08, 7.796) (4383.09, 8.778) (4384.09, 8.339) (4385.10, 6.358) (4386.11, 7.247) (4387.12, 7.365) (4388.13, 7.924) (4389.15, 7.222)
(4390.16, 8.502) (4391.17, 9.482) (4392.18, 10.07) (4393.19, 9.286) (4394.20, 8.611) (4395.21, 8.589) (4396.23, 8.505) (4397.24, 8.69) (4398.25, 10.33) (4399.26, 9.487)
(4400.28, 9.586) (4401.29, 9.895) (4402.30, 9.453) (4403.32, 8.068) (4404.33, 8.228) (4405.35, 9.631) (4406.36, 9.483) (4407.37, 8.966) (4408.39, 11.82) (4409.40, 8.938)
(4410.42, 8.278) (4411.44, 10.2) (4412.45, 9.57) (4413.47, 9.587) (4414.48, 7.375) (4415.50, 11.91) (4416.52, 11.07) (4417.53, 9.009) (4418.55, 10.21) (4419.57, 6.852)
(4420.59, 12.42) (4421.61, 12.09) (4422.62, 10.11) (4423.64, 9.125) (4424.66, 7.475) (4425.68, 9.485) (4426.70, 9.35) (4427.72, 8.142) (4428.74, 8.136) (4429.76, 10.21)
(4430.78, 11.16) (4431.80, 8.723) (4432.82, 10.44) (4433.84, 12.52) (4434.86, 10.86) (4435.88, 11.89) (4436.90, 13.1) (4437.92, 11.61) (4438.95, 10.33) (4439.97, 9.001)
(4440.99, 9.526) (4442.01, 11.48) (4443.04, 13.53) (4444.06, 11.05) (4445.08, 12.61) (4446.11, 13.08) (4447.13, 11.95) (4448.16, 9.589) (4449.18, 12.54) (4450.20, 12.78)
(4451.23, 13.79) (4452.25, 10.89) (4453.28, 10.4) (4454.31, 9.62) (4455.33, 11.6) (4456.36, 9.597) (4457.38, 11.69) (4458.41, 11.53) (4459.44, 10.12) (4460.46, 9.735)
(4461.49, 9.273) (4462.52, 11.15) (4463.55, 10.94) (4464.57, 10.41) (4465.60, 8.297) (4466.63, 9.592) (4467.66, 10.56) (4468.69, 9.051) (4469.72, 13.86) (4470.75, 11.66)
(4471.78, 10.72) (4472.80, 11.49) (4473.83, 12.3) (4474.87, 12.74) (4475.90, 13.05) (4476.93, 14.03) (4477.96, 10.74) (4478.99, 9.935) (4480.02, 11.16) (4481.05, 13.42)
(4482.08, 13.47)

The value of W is 1.14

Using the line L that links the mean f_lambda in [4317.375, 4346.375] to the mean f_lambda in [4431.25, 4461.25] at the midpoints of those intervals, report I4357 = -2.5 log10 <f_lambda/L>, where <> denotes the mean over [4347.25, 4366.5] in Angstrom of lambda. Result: 0.04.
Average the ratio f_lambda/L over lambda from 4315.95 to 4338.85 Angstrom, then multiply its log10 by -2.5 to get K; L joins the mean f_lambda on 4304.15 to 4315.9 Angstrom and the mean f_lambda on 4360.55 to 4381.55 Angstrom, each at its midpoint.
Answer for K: -0.15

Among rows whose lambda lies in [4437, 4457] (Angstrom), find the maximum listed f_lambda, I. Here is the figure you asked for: 13.79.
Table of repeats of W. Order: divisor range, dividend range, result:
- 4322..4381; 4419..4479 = 1.18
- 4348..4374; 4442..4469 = 1.18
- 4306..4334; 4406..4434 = 1.13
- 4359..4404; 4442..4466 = 1.25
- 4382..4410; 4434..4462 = 1.30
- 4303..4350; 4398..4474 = 1.23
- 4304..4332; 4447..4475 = 1.35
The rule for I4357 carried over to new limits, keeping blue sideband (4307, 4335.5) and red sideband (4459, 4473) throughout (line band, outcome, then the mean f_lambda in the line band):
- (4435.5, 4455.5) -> -0.12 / 11.5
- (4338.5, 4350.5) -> 0.02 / 9.25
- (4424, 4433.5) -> 0.10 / 9.29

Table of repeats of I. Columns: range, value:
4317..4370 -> 13.17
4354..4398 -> 11.81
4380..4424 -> 12.42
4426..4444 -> 13.53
